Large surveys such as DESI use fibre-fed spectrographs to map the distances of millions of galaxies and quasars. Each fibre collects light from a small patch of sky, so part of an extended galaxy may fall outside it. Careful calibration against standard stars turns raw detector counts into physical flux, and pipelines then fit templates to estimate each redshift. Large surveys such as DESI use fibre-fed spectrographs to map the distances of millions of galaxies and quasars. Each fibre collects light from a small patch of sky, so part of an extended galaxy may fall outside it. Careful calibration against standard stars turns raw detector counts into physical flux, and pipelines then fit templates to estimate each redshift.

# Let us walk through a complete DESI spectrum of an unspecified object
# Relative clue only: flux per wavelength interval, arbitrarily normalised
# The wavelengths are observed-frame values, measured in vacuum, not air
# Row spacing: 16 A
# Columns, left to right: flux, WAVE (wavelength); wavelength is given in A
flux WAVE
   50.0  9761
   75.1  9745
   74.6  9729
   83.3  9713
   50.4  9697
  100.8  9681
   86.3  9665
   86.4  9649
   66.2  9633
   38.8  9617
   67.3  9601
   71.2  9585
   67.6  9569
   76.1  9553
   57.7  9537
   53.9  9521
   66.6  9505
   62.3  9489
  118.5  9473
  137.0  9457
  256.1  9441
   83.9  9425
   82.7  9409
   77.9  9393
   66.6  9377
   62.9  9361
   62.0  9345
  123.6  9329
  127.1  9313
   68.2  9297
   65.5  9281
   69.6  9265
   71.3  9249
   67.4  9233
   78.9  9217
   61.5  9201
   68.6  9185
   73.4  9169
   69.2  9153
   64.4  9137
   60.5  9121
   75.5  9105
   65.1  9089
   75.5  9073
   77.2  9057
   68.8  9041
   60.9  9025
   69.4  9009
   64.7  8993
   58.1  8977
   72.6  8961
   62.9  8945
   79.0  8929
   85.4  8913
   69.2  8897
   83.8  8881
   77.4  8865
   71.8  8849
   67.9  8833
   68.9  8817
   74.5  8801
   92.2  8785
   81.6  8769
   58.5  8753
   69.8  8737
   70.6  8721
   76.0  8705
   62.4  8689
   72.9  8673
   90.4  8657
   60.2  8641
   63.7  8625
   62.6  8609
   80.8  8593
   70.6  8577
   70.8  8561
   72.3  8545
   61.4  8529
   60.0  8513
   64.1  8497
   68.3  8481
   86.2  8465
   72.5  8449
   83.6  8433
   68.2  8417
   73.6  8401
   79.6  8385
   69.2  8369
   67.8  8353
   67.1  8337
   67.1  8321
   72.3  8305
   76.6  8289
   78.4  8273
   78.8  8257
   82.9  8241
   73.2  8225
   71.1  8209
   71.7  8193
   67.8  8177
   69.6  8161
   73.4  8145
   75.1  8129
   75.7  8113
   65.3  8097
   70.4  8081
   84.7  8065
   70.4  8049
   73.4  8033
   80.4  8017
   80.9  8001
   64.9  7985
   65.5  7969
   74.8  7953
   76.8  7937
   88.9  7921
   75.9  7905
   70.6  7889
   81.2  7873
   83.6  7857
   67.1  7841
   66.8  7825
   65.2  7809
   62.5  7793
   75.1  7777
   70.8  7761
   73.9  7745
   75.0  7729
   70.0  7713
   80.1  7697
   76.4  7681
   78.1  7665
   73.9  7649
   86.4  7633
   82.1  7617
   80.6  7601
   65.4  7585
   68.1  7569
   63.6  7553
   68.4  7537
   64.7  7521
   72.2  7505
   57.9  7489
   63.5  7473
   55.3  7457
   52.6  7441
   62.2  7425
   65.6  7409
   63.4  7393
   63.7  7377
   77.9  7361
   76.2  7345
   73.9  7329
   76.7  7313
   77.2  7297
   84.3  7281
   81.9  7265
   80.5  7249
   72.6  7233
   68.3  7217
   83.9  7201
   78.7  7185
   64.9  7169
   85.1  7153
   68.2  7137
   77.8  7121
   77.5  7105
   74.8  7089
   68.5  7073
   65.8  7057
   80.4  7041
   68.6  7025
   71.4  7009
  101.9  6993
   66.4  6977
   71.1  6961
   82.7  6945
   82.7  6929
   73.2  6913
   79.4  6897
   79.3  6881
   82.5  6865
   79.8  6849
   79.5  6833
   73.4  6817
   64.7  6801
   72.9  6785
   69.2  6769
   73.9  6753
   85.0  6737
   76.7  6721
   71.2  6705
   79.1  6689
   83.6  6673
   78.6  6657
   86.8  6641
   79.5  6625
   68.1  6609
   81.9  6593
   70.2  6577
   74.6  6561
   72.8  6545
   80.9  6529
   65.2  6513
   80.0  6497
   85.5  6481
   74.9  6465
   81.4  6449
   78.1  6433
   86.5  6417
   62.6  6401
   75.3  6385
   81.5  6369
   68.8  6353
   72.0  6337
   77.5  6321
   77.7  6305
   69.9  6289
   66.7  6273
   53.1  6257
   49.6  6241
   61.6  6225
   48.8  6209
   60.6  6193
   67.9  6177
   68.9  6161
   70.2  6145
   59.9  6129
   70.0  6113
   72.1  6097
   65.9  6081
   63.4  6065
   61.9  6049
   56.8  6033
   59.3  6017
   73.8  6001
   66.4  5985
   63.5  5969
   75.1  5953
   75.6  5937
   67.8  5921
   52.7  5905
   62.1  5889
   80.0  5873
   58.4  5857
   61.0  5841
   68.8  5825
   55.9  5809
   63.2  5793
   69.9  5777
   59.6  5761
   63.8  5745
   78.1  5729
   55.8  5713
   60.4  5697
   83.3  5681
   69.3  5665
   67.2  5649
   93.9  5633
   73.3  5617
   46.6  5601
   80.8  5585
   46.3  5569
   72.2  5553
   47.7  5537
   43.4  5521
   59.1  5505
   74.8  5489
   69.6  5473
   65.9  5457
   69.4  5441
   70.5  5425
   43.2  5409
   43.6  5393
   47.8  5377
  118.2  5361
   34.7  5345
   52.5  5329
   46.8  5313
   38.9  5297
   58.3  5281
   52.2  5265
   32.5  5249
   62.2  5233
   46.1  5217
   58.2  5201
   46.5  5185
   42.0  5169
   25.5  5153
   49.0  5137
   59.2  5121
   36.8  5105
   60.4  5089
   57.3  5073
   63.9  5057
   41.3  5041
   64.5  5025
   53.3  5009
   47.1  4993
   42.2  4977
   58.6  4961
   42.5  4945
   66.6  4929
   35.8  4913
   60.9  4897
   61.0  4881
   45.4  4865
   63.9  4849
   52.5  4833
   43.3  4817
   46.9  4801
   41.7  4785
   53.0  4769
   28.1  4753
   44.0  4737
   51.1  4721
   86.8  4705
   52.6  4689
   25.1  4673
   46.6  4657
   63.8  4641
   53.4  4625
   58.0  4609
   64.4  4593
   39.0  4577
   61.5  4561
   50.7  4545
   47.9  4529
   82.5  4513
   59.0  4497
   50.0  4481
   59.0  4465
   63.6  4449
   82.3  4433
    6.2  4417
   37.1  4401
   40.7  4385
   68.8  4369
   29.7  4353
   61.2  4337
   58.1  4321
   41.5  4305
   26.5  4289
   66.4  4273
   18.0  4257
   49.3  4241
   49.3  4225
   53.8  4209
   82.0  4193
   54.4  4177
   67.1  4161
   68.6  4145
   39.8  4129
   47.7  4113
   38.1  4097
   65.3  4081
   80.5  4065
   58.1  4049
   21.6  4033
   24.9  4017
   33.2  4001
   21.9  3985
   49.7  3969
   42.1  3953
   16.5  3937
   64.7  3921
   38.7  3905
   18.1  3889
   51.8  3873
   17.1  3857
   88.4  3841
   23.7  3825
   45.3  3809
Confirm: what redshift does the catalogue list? 0.44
